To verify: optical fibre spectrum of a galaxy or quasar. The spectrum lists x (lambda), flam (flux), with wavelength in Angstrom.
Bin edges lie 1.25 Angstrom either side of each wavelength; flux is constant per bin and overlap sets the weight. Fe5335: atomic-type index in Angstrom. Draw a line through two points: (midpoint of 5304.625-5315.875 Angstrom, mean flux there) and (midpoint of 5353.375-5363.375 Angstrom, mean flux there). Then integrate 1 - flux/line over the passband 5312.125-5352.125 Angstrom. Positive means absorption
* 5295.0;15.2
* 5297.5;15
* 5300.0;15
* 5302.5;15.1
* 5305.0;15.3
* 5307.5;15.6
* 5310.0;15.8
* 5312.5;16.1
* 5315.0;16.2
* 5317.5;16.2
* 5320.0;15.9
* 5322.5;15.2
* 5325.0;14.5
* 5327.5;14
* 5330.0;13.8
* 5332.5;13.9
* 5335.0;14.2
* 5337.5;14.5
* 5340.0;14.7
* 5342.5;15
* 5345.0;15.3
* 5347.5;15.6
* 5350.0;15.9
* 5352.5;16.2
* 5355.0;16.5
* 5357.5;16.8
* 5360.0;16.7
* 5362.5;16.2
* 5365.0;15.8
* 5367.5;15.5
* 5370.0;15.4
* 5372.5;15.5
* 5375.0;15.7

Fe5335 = 2.7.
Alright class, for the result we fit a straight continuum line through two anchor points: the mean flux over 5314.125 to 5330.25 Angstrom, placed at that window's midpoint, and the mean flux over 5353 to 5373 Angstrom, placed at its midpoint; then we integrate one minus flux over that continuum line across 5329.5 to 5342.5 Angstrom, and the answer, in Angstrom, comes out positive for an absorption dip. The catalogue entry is 1.0 Angstrom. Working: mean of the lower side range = 15.2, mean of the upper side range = 16.1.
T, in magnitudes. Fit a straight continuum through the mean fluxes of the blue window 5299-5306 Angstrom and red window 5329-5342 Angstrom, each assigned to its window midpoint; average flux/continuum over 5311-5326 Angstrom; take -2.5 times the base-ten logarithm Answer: -0.07 mag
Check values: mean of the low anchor 15.1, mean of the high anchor 14.3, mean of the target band 15.7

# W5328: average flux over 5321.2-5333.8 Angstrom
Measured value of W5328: 14.3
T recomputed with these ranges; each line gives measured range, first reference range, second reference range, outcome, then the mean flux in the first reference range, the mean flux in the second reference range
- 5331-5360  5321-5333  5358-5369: -0.01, 14.3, 16.1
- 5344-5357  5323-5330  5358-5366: -0.02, 14.3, 16.3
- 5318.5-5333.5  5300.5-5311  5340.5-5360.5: 0.08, 15.4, 15.9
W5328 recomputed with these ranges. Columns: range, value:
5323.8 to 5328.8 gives 14.2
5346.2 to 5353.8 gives 15.9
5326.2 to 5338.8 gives 14.1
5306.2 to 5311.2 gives 15.7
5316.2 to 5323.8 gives 15.8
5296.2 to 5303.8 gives 15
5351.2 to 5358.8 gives 16.5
